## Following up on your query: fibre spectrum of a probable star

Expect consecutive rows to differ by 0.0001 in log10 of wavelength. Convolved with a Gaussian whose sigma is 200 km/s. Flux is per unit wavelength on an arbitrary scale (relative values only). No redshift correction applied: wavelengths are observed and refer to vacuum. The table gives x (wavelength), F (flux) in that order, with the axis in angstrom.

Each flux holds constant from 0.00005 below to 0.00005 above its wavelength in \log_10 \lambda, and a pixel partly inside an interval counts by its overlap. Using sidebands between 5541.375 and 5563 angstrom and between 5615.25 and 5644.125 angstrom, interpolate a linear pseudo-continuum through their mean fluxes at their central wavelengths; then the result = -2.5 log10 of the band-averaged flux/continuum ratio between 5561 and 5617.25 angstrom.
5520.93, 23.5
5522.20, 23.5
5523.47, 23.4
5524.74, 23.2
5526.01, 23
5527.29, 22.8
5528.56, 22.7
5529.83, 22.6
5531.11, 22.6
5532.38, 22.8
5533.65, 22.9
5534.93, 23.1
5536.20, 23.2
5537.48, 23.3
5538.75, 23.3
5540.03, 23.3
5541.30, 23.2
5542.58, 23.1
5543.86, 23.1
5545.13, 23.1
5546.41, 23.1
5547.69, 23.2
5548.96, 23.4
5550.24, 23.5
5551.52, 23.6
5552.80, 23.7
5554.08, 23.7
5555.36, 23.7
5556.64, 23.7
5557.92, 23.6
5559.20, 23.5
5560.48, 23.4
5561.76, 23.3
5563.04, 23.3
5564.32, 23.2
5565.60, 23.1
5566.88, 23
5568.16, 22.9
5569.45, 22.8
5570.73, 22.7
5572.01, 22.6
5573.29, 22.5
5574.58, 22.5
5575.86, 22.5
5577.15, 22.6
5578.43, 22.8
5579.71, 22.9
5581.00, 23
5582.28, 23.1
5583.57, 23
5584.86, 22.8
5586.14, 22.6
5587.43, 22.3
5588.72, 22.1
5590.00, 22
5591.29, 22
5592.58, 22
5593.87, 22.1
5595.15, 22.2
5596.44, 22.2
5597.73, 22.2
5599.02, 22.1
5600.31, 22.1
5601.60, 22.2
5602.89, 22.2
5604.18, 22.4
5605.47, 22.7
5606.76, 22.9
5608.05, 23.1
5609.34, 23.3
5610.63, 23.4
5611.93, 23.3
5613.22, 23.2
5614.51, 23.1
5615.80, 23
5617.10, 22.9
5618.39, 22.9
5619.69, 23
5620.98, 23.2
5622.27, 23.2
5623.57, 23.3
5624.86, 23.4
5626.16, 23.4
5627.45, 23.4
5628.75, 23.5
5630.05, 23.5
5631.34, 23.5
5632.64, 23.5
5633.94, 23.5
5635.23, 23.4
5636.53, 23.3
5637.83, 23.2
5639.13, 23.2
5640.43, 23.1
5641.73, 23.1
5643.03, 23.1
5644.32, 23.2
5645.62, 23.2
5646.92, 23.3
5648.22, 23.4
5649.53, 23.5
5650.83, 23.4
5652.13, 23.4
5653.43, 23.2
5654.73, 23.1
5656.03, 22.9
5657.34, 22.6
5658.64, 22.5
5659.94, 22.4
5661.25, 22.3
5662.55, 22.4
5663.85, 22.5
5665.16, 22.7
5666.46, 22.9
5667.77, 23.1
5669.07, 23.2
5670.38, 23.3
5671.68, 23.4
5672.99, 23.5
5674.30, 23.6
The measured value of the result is 0.03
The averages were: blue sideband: 23.4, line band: 22.7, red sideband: 23.3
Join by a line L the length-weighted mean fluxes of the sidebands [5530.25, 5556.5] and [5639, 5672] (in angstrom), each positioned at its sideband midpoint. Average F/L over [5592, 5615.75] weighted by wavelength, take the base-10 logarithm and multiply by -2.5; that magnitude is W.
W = 0.02 mag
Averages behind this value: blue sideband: 23.2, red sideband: 23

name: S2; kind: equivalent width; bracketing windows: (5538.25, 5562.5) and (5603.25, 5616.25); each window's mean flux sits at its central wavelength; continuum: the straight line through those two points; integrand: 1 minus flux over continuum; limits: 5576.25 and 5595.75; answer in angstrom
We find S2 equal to 0.6 angstrom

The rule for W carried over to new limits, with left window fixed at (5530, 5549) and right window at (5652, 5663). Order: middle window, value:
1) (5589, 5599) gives 0.039 mag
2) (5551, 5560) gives -0.027 mag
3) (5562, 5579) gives 0.008 mag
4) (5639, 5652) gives -0.023 mag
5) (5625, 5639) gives -0.028 mag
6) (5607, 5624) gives -0.013 mag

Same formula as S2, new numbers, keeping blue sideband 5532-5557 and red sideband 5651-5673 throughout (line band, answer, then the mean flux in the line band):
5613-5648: -0.36 angstrom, 23.3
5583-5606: 0.84 angstrom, 22.3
